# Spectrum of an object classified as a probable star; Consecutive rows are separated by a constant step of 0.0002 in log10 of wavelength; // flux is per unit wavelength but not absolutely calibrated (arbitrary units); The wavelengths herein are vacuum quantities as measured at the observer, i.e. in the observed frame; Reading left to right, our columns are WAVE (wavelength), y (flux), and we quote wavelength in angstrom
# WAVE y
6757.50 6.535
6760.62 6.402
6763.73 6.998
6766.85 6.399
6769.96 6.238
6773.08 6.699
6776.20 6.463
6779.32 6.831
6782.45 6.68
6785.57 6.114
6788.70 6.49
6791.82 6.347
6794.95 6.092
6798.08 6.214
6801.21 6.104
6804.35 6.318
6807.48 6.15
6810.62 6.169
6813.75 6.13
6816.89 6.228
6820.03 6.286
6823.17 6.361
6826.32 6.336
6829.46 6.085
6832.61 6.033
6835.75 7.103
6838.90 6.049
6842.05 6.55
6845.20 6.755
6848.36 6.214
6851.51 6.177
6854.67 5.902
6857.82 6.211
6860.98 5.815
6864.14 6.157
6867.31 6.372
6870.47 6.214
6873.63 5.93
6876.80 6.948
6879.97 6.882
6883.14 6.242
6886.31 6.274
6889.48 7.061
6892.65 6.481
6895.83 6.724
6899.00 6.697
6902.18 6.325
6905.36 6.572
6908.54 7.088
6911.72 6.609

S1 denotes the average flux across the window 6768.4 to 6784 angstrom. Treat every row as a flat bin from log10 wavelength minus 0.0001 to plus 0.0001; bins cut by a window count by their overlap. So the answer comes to 6.58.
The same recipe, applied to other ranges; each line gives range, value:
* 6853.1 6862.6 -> 5.98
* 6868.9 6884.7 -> 6.44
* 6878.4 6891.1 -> 6.62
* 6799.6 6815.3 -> 6.17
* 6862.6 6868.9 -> 6.26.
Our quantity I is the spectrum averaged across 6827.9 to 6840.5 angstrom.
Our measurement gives 6.32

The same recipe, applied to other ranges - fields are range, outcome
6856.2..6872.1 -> 6.15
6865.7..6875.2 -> 6.17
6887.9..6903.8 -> 6.66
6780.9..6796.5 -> 6.35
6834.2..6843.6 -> 6.57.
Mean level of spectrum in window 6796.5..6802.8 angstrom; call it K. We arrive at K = 6.15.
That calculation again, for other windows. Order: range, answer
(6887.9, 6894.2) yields 6.78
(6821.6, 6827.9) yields 6.35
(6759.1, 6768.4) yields 6.6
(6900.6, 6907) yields 6.45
